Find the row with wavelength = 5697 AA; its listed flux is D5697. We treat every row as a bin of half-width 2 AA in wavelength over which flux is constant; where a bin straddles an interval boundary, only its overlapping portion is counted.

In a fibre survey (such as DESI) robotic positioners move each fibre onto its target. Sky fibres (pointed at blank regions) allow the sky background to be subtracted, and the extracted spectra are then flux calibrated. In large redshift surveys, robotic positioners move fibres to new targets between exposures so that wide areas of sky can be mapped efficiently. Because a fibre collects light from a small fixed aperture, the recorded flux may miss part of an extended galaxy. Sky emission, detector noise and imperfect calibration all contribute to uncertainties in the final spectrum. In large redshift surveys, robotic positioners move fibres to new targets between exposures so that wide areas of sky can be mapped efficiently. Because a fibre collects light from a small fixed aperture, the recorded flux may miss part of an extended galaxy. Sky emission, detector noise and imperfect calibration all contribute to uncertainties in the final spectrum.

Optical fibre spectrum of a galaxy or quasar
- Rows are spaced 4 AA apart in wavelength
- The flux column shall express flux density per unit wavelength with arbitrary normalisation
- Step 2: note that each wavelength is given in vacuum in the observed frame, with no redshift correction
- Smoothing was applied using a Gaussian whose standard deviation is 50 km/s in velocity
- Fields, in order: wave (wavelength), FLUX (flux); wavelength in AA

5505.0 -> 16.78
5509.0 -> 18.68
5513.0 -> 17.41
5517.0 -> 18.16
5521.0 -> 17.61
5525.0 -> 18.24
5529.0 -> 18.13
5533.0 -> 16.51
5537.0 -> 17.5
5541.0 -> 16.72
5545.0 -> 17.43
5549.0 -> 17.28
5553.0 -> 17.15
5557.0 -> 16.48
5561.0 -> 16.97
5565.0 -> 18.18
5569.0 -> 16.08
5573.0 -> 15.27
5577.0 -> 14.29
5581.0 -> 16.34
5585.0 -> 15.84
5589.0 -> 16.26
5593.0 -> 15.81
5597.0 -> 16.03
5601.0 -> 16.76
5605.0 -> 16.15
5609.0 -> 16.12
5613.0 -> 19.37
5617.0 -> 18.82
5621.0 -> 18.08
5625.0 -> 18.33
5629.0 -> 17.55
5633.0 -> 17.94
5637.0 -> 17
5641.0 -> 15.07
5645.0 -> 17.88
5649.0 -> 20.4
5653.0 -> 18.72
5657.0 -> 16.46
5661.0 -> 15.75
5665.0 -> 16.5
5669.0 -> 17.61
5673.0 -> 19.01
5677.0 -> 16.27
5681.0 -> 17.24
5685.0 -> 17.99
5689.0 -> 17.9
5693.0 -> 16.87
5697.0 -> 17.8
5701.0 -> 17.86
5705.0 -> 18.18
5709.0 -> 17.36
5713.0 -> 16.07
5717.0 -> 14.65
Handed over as 17.8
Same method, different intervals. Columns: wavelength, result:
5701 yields 17.86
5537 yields 17.5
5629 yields 17.55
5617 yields 18.82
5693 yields 16.87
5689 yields 17.9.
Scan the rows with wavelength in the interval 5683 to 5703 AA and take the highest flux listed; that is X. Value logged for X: 17.99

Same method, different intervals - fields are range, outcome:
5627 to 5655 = 20.4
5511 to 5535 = 18.24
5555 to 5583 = 18.18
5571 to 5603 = 16.76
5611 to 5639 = 19.37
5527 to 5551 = 18.13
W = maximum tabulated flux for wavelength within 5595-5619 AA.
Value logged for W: 19.37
